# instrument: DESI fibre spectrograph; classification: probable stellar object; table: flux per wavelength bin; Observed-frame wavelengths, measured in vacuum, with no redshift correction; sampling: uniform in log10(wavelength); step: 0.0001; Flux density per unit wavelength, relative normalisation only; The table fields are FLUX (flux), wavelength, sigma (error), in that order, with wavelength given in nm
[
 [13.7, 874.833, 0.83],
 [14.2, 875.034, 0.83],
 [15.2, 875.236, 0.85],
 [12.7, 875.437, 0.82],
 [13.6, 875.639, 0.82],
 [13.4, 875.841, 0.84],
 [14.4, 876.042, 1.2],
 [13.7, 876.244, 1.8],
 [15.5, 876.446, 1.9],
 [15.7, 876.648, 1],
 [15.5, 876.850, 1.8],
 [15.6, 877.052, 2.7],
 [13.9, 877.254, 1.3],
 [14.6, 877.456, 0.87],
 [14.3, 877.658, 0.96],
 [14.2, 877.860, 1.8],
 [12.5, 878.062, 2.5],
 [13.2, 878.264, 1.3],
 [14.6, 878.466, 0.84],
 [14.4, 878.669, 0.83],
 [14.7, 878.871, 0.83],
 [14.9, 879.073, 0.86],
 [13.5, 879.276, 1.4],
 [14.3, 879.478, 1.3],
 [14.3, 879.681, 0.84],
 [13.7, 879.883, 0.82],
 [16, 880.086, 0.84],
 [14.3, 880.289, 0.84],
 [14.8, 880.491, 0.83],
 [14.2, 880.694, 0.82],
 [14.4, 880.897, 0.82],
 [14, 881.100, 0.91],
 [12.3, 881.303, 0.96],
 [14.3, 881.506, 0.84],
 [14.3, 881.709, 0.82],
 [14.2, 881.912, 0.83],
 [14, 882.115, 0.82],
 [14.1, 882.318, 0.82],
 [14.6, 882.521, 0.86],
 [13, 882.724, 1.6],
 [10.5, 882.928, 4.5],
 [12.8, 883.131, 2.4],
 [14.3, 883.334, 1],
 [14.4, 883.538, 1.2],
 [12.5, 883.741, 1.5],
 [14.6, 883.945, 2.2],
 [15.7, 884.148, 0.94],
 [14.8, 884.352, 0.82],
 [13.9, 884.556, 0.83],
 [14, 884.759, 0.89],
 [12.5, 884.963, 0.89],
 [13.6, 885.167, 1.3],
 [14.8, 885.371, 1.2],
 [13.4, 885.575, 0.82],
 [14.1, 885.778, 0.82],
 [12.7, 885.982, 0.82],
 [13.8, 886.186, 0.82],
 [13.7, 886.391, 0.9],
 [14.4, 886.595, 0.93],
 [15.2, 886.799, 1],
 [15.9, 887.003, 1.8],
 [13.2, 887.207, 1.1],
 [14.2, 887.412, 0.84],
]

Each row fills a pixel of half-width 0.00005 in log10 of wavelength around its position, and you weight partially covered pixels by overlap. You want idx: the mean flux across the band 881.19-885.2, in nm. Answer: 13.7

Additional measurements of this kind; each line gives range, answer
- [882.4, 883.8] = 13.2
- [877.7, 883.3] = 13.9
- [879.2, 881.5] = 14.2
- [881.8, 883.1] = 13.4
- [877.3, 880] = 14.1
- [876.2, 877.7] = 14.9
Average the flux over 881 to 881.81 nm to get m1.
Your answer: 13.7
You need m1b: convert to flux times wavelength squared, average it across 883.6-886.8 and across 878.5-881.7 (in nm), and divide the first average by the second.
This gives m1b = 0.99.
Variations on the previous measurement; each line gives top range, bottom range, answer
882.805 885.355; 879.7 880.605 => 0.94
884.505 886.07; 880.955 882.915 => 1.00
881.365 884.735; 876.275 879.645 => 0.97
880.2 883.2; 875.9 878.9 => 0.96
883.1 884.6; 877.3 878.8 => 1.03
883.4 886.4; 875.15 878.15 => 0.99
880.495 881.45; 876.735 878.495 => 0.98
